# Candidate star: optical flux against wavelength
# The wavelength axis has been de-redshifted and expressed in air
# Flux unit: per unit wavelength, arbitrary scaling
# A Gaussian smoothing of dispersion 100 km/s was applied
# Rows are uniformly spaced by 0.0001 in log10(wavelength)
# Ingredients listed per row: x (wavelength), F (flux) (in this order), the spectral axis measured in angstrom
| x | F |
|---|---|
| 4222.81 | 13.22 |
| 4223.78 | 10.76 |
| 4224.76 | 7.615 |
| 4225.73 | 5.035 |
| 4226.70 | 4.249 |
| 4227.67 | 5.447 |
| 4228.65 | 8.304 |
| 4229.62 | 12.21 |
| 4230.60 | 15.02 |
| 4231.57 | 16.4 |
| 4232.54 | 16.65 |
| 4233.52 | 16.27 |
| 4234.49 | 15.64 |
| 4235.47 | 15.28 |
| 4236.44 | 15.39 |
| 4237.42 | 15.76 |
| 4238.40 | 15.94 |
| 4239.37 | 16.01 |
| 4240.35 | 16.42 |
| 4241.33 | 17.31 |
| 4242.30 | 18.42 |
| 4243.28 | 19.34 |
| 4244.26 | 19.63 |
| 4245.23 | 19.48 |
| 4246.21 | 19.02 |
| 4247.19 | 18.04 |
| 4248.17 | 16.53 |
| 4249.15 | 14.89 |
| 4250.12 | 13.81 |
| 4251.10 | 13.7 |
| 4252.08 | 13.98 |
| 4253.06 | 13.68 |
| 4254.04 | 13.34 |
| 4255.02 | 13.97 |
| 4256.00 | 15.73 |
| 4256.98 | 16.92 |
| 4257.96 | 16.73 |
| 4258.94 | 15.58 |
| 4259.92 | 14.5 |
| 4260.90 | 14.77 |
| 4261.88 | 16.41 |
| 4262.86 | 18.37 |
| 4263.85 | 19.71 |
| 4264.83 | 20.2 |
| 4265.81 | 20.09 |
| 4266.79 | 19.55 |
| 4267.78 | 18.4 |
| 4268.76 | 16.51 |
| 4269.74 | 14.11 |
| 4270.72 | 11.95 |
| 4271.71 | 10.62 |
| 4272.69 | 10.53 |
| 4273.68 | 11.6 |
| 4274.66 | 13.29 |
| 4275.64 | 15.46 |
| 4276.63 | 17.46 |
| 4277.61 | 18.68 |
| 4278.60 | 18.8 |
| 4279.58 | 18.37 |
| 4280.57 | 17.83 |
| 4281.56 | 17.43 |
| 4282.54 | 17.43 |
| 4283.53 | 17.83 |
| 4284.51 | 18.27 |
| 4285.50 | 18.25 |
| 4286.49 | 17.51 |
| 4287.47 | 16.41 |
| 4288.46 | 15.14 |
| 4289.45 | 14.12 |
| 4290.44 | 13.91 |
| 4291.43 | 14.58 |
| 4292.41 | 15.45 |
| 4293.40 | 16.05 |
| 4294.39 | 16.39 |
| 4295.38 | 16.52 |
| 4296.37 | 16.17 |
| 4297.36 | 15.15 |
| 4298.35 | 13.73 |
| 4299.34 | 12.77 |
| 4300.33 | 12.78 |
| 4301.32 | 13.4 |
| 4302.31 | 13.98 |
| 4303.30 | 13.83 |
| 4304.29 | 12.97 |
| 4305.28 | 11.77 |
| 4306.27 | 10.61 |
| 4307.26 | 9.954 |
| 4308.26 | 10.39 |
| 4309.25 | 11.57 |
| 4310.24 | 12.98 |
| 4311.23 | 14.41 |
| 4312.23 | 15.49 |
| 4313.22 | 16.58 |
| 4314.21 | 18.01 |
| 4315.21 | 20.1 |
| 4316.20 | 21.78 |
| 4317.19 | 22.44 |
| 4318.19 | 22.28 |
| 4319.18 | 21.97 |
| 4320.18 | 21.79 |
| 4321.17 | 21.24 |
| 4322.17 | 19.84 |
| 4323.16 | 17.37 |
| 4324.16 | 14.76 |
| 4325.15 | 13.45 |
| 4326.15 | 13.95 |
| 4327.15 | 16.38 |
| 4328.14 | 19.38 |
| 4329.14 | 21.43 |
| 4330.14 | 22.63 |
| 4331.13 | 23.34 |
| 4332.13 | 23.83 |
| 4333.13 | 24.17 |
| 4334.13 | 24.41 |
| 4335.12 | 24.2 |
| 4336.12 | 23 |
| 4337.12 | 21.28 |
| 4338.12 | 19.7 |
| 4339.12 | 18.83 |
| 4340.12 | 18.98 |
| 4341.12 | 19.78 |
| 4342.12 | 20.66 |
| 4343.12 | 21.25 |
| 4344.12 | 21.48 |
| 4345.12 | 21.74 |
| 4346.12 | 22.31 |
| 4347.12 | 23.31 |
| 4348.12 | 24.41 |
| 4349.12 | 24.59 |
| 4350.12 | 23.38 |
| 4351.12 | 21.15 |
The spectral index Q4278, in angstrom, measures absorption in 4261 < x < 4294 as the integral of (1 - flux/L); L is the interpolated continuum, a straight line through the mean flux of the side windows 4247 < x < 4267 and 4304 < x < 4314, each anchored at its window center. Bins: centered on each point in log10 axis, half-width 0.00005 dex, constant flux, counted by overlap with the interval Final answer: -3.4 angstrom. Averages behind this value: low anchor 16.1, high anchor 12.8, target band 16.4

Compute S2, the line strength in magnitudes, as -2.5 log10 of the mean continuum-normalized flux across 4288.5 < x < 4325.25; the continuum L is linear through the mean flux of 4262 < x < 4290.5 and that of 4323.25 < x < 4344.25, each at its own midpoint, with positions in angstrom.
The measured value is 0.18 mag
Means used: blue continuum 16.5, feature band 15.7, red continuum 20.2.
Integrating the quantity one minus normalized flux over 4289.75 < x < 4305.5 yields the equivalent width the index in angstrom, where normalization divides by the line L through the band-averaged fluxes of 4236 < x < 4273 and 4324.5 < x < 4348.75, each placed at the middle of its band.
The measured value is 3.6 angstrom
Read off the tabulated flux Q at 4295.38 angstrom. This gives 16.52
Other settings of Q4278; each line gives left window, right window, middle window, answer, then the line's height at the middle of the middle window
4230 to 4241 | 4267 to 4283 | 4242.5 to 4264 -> -0.69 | 15.7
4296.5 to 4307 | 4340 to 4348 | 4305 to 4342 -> -2.22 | 17.4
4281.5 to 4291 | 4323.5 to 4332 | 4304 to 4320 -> 1.59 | 17.7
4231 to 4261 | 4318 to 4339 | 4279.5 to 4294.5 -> 1.43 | 18.3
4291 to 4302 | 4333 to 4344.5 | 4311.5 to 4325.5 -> -0.66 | 18.2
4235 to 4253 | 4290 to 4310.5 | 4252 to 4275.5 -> 0.06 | 15.5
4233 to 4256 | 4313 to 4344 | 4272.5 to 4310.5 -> 7.27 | 18.5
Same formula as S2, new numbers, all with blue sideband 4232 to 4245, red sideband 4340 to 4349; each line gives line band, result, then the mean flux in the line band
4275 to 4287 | 0.07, 17.7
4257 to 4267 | 0.03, 17.5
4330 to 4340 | -0.05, 22.4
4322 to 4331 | 0.17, 17.9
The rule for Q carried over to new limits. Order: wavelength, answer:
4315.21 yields 20.1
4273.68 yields 11.6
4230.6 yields 15.02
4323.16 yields 17.37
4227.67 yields 5.447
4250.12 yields 13.81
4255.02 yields 13.97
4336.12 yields 23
